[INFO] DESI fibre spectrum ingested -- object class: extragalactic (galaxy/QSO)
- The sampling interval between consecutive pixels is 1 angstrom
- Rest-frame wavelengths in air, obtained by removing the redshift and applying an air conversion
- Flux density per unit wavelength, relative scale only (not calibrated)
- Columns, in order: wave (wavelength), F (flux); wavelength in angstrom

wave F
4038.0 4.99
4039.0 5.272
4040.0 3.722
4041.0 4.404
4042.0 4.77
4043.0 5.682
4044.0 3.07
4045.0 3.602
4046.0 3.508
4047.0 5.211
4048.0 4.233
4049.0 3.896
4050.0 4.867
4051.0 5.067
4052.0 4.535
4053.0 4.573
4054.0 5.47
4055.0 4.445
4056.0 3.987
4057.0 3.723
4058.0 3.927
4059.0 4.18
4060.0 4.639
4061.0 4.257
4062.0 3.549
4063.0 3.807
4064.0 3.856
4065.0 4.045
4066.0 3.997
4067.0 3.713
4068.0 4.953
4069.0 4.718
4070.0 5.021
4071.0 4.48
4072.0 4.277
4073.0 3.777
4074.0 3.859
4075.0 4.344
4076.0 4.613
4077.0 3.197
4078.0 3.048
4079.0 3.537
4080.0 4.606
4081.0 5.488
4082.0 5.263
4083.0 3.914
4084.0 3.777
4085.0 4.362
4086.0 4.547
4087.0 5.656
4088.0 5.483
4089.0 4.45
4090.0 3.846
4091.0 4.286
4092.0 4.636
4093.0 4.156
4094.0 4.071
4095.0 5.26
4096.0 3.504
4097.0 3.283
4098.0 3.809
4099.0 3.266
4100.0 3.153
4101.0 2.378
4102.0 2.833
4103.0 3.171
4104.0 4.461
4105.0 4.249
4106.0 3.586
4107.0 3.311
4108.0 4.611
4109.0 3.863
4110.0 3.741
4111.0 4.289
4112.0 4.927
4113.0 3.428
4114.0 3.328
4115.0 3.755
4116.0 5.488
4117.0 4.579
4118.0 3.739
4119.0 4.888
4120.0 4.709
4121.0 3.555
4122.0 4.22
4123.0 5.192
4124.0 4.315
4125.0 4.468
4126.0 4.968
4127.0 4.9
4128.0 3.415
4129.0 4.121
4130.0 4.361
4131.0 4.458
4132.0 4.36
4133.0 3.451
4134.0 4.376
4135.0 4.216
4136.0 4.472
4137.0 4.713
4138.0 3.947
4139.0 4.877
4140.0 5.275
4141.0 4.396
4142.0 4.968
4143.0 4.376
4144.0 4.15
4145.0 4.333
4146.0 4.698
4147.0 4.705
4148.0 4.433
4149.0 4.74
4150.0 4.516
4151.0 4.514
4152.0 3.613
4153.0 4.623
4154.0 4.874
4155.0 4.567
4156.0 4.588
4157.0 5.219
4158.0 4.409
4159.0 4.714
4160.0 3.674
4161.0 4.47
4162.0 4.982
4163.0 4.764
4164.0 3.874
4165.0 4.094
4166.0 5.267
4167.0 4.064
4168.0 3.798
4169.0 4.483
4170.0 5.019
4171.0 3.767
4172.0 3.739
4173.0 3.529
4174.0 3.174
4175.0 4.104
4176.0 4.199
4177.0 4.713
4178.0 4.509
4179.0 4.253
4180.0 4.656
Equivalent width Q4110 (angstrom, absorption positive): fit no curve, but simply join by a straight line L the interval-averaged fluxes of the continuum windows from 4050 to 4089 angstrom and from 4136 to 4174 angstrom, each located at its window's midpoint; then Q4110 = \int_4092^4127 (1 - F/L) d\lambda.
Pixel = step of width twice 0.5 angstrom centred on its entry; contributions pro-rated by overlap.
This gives 2.79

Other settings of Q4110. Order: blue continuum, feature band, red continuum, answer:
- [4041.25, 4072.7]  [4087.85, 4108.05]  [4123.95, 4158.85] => 2.49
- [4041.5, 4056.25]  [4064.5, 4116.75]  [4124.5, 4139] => 3.35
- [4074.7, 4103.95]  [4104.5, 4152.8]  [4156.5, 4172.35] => -0.92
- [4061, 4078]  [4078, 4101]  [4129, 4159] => -0.07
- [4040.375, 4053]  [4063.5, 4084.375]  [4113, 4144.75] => 0.84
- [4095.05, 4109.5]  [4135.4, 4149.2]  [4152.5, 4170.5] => -1.14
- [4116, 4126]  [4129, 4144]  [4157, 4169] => 0.12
